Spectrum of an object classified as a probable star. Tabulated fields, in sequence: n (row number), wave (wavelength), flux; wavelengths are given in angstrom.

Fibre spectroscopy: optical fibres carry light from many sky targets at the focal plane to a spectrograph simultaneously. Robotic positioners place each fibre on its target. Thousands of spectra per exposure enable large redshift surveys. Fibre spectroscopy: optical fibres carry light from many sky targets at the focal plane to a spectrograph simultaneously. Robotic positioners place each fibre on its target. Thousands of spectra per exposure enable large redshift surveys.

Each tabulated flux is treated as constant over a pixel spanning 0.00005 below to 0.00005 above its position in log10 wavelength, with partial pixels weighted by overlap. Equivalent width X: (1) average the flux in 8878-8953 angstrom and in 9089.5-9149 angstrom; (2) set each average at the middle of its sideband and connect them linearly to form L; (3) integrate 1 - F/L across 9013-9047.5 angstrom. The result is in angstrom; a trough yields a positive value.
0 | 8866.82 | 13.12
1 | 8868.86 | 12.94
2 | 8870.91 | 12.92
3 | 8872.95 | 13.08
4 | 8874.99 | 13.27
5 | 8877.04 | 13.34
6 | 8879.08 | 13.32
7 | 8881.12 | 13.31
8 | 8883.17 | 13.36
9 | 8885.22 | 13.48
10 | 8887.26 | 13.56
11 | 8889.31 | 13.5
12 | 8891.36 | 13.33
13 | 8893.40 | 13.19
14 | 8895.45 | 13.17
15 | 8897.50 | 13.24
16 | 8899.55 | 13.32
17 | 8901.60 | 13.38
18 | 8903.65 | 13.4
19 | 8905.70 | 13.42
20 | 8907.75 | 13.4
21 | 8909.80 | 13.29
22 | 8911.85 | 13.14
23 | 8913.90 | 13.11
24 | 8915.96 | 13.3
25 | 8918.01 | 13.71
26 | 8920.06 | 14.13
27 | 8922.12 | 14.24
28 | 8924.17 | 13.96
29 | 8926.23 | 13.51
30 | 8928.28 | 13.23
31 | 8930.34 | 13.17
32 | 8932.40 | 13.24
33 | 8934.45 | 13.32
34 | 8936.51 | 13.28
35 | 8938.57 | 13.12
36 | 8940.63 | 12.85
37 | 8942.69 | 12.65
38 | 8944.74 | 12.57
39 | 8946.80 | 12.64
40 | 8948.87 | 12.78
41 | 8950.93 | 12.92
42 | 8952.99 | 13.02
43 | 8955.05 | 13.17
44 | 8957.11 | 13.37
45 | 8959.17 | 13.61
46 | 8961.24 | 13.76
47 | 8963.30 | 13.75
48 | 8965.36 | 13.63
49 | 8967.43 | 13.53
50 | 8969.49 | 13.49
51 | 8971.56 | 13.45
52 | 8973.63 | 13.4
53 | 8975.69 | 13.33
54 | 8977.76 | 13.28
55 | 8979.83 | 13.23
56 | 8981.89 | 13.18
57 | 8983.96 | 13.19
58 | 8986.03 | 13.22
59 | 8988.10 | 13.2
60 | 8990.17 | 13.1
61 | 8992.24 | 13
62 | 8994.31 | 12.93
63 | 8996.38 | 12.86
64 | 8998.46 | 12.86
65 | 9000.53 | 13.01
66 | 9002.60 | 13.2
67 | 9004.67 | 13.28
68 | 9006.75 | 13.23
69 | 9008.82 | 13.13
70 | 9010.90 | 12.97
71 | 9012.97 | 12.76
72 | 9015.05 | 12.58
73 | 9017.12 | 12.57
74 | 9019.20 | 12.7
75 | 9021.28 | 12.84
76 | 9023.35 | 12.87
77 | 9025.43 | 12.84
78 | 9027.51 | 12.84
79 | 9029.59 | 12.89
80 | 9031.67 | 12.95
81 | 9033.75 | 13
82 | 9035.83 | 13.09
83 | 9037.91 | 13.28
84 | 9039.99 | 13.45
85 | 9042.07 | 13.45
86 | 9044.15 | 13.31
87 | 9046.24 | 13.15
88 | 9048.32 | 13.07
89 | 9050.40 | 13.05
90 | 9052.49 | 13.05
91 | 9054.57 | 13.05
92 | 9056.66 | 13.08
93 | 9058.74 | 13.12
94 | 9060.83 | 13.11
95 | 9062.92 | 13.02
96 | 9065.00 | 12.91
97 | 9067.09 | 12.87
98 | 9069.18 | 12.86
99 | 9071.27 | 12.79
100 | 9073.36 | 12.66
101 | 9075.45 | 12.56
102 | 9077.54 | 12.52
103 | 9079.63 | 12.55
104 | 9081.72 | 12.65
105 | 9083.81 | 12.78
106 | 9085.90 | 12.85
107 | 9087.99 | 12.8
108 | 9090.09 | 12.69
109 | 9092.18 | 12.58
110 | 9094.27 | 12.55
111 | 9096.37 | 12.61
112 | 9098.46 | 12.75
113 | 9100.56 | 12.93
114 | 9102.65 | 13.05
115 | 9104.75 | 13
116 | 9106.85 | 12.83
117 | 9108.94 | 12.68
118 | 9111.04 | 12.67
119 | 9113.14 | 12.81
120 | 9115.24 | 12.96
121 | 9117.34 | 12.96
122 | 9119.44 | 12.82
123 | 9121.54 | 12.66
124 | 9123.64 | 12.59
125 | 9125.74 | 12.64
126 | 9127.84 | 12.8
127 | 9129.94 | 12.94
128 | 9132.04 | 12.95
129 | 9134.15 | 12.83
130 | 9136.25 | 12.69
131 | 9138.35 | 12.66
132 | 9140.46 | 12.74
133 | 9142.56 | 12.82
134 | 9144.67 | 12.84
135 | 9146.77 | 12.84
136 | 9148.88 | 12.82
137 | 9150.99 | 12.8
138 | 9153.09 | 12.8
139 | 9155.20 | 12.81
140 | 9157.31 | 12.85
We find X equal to 0.1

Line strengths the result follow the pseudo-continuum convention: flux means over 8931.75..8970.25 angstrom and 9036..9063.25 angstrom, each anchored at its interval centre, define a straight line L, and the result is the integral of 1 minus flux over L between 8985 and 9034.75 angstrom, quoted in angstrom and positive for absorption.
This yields 0.9 angstrom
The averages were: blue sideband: 13.2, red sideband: 13.2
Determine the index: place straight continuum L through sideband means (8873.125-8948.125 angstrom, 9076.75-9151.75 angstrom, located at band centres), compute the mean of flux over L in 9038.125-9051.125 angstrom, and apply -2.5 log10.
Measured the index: -0.03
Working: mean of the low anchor 13.3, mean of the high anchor 12.8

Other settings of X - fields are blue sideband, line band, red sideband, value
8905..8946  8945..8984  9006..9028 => -0.50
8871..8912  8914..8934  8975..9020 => -0.52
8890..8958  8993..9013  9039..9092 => 0.06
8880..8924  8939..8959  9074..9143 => 0.54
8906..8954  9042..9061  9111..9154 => -0.23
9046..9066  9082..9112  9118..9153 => 0.35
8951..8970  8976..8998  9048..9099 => 0.31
